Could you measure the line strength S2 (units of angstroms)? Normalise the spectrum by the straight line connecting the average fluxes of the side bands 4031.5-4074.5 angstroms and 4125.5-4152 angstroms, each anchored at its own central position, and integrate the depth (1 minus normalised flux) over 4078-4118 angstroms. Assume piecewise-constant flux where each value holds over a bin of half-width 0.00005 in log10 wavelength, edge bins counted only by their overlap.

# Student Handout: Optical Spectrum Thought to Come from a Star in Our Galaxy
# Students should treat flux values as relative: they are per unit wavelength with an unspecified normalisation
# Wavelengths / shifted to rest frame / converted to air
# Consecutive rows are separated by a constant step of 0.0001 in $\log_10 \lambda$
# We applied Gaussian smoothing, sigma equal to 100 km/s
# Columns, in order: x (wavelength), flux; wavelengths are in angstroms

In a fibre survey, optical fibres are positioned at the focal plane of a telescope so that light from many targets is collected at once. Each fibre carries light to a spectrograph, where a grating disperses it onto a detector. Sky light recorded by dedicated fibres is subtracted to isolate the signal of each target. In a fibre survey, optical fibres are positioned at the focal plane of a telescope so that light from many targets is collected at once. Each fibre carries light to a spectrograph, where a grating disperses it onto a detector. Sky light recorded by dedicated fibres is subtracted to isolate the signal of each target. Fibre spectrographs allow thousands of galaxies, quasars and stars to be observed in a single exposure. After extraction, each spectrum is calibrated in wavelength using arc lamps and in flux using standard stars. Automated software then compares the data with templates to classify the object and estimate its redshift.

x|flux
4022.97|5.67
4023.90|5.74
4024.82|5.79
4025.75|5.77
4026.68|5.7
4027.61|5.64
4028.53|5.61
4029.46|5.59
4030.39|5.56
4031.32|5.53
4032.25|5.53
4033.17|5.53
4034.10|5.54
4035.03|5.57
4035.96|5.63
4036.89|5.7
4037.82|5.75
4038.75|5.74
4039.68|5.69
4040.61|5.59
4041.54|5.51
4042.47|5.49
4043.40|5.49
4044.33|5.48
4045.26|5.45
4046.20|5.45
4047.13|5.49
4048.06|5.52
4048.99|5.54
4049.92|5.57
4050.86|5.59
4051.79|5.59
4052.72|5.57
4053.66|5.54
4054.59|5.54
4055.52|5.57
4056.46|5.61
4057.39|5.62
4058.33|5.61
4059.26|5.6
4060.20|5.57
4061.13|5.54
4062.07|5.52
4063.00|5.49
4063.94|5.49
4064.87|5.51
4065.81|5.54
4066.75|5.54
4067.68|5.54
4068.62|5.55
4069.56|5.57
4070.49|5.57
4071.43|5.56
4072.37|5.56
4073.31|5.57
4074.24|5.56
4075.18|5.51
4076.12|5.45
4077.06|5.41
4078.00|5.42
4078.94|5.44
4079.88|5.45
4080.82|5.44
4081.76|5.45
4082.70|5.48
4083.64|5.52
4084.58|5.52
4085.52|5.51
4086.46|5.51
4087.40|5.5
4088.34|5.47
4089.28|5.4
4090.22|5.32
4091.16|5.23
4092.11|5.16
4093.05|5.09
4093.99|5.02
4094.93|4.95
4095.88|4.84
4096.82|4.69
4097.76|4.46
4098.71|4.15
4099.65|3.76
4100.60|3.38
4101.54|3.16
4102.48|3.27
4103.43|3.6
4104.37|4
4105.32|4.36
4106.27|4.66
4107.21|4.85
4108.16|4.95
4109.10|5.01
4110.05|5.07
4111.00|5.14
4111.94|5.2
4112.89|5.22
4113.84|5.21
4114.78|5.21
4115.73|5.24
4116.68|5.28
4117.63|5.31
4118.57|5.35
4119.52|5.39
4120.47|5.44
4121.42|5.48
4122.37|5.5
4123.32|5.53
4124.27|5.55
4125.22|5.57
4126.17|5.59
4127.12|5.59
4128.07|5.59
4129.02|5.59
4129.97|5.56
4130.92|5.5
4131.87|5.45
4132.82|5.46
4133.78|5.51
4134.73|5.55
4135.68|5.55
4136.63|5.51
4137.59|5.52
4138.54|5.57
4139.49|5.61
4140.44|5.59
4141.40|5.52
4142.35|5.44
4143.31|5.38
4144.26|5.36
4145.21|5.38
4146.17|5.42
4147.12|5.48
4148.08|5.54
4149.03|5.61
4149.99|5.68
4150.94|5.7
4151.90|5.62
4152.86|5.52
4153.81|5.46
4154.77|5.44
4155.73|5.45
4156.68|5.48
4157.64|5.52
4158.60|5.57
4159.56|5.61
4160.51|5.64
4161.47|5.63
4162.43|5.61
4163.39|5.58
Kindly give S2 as 4.5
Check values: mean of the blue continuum 5.56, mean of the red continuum 5.53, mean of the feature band 4.92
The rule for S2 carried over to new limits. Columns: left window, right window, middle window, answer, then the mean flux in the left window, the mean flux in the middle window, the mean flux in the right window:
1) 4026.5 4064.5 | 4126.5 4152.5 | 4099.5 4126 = 3.2 angstroms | 5.57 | 4.87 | 5.53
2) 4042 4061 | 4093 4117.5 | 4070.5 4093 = -1.9 angstroms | 5.54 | 5.45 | 4.61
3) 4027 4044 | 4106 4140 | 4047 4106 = 3.1 angstroms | 5.6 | 5.21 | 5.38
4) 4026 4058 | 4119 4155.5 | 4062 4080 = 0.1 angstroms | 5.57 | 5.51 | 5.52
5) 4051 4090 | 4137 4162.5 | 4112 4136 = 0.4 angstroms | 5.52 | 5.44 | 5.53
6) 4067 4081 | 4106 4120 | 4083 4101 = 1.2 angstroms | 5.51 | 4.98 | 5.15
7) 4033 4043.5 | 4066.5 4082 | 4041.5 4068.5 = 0.1 angstroms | 5.61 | 5.54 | 5.51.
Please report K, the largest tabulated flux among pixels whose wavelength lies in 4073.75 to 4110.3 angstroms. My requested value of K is 5.56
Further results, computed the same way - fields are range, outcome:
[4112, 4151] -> 5.7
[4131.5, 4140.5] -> 5.61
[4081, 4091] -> 5.52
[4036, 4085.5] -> 5.75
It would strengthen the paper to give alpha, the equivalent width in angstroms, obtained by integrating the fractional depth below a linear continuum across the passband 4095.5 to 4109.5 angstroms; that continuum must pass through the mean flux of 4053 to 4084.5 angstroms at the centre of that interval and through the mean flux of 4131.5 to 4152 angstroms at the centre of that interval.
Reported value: 3.3 angstroms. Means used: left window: 5.52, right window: 5.52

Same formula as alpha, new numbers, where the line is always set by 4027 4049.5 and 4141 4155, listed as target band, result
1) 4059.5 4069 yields 0.0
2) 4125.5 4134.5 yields 0.0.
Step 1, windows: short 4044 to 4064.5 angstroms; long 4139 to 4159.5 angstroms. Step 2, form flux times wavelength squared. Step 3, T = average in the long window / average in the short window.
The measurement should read 1.04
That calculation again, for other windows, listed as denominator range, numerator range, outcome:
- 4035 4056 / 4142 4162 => 1.04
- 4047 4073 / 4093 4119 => 0.86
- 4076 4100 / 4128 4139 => 1.09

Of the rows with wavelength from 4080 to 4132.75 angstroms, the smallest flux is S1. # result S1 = 3.16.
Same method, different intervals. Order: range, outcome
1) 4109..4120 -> 5.01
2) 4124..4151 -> 5.36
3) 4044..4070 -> 5.45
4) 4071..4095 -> 4.95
